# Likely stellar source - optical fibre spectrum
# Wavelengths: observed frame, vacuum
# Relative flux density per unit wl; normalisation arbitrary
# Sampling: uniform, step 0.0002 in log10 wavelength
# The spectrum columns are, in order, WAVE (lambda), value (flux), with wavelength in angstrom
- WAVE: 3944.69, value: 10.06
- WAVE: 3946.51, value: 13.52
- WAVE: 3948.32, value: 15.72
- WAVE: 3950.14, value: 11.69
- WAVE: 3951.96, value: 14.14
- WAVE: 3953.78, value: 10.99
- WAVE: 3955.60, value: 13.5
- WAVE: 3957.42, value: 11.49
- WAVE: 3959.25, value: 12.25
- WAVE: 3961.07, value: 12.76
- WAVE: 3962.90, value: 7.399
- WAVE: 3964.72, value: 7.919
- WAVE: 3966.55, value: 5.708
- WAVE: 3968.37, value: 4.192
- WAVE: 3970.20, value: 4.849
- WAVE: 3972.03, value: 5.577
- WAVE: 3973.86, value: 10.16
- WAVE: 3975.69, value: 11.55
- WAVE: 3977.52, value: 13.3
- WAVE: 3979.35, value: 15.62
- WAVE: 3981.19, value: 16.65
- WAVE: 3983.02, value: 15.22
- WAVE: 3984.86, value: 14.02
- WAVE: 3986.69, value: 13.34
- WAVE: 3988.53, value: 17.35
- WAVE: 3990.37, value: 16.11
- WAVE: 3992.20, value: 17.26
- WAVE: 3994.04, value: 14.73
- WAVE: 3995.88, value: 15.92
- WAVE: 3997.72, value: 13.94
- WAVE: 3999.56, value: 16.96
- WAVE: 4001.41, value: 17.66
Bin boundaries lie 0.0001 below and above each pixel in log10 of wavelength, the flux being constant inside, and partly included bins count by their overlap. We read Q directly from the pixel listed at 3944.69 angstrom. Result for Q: 10.06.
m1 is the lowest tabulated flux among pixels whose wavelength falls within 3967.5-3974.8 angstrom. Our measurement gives 4.192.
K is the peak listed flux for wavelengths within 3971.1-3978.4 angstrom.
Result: 13.3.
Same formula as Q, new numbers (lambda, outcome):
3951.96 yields 14.14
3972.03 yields 5.577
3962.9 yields 7.399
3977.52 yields 13.3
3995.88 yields 15.92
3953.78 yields 10.99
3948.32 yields 15.72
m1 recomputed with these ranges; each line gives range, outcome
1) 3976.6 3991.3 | 13.3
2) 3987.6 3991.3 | 16.11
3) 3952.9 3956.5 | 10.99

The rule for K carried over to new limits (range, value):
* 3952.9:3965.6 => 13.5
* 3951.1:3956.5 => 14.14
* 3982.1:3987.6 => 15.22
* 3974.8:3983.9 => 16.65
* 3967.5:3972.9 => 5.577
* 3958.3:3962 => 12.76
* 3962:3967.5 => 7.919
